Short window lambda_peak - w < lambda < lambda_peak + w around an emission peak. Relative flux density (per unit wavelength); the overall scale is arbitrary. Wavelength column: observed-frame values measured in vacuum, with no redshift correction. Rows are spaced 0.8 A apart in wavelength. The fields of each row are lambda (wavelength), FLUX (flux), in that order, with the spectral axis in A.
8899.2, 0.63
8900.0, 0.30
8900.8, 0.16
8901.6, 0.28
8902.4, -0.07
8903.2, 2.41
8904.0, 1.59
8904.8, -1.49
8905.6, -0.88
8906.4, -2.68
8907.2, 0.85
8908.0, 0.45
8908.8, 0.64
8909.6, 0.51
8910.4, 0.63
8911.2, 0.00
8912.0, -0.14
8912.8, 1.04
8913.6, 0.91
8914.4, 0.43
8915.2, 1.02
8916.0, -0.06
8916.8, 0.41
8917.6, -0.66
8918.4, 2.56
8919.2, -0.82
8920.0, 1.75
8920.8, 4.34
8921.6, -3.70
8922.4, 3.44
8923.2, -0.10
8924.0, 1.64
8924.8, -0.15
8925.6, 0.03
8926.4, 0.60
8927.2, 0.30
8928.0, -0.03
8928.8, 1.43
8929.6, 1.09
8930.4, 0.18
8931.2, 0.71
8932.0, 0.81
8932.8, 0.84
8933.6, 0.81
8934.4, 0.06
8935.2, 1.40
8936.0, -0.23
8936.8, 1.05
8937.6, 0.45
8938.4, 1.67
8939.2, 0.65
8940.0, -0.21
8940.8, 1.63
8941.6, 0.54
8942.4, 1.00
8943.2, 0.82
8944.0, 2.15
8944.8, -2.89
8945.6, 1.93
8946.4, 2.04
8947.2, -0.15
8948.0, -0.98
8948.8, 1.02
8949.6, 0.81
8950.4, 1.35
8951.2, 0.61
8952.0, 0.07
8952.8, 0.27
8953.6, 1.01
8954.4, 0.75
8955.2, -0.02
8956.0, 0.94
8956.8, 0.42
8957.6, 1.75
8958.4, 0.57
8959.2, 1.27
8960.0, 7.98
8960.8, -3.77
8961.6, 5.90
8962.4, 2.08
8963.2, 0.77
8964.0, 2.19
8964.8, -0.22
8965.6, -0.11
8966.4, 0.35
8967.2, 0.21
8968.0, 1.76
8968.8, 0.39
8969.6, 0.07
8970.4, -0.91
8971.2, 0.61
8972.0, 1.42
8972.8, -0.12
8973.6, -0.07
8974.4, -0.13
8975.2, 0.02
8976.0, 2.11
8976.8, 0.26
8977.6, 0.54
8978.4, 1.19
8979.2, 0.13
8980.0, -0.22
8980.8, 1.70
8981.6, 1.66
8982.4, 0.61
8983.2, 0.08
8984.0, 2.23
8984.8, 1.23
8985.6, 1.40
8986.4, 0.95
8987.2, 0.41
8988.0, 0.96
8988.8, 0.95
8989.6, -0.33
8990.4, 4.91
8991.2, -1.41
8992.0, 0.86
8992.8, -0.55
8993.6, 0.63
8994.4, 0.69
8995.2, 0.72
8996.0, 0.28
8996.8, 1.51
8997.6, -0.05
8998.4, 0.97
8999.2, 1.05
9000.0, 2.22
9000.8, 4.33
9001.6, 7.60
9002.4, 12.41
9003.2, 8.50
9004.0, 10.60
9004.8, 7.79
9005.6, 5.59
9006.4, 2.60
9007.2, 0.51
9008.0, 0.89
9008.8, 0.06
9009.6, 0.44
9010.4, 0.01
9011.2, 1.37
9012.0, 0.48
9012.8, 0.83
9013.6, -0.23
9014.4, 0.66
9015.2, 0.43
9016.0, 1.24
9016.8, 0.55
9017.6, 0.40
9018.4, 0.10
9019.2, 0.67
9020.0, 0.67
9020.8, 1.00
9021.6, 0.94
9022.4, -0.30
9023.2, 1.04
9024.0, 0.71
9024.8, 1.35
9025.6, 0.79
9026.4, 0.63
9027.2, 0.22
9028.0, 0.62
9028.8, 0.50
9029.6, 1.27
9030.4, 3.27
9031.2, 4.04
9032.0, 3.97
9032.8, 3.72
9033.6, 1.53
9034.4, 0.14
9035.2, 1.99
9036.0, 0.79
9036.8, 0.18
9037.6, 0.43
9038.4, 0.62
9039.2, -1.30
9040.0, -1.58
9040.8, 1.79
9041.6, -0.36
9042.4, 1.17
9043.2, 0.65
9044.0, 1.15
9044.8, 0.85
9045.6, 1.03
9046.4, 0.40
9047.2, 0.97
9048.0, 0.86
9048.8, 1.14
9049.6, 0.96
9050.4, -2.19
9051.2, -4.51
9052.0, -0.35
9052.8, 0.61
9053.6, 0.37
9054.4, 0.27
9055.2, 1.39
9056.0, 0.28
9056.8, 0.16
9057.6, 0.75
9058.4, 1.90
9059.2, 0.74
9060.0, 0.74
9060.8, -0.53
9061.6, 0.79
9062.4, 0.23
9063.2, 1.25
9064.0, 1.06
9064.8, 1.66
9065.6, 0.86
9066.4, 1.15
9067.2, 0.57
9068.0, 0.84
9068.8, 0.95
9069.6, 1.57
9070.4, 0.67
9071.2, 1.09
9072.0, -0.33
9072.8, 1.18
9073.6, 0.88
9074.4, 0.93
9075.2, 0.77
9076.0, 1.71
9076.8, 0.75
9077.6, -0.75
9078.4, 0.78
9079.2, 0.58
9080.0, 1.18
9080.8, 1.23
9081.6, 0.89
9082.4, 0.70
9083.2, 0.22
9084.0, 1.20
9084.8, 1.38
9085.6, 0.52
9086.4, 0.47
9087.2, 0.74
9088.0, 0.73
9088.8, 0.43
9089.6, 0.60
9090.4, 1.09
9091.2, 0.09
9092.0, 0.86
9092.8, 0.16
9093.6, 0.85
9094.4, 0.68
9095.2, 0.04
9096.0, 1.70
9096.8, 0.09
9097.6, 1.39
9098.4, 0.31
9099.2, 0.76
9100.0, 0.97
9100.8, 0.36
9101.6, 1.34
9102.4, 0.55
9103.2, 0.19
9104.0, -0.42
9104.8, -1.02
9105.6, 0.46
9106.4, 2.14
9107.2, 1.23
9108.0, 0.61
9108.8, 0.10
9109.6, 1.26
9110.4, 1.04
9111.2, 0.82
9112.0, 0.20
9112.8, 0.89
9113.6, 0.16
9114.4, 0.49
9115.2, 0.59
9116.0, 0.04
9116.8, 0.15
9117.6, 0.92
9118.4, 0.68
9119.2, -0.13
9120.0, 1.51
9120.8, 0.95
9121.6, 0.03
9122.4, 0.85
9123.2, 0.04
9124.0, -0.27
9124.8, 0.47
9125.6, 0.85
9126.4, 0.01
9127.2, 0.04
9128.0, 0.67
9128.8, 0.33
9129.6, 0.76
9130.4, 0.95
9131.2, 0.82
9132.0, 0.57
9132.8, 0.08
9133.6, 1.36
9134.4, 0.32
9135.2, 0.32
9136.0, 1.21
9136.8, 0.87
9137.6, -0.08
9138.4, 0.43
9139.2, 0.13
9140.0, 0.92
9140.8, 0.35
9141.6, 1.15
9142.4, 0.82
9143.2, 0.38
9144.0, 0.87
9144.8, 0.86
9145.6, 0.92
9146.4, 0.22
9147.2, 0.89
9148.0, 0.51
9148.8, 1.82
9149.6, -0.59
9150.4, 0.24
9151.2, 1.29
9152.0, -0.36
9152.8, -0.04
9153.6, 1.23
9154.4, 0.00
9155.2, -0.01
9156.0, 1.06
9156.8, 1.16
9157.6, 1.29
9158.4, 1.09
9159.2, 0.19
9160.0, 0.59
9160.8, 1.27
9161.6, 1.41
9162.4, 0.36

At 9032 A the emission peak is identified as [N II] 6583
